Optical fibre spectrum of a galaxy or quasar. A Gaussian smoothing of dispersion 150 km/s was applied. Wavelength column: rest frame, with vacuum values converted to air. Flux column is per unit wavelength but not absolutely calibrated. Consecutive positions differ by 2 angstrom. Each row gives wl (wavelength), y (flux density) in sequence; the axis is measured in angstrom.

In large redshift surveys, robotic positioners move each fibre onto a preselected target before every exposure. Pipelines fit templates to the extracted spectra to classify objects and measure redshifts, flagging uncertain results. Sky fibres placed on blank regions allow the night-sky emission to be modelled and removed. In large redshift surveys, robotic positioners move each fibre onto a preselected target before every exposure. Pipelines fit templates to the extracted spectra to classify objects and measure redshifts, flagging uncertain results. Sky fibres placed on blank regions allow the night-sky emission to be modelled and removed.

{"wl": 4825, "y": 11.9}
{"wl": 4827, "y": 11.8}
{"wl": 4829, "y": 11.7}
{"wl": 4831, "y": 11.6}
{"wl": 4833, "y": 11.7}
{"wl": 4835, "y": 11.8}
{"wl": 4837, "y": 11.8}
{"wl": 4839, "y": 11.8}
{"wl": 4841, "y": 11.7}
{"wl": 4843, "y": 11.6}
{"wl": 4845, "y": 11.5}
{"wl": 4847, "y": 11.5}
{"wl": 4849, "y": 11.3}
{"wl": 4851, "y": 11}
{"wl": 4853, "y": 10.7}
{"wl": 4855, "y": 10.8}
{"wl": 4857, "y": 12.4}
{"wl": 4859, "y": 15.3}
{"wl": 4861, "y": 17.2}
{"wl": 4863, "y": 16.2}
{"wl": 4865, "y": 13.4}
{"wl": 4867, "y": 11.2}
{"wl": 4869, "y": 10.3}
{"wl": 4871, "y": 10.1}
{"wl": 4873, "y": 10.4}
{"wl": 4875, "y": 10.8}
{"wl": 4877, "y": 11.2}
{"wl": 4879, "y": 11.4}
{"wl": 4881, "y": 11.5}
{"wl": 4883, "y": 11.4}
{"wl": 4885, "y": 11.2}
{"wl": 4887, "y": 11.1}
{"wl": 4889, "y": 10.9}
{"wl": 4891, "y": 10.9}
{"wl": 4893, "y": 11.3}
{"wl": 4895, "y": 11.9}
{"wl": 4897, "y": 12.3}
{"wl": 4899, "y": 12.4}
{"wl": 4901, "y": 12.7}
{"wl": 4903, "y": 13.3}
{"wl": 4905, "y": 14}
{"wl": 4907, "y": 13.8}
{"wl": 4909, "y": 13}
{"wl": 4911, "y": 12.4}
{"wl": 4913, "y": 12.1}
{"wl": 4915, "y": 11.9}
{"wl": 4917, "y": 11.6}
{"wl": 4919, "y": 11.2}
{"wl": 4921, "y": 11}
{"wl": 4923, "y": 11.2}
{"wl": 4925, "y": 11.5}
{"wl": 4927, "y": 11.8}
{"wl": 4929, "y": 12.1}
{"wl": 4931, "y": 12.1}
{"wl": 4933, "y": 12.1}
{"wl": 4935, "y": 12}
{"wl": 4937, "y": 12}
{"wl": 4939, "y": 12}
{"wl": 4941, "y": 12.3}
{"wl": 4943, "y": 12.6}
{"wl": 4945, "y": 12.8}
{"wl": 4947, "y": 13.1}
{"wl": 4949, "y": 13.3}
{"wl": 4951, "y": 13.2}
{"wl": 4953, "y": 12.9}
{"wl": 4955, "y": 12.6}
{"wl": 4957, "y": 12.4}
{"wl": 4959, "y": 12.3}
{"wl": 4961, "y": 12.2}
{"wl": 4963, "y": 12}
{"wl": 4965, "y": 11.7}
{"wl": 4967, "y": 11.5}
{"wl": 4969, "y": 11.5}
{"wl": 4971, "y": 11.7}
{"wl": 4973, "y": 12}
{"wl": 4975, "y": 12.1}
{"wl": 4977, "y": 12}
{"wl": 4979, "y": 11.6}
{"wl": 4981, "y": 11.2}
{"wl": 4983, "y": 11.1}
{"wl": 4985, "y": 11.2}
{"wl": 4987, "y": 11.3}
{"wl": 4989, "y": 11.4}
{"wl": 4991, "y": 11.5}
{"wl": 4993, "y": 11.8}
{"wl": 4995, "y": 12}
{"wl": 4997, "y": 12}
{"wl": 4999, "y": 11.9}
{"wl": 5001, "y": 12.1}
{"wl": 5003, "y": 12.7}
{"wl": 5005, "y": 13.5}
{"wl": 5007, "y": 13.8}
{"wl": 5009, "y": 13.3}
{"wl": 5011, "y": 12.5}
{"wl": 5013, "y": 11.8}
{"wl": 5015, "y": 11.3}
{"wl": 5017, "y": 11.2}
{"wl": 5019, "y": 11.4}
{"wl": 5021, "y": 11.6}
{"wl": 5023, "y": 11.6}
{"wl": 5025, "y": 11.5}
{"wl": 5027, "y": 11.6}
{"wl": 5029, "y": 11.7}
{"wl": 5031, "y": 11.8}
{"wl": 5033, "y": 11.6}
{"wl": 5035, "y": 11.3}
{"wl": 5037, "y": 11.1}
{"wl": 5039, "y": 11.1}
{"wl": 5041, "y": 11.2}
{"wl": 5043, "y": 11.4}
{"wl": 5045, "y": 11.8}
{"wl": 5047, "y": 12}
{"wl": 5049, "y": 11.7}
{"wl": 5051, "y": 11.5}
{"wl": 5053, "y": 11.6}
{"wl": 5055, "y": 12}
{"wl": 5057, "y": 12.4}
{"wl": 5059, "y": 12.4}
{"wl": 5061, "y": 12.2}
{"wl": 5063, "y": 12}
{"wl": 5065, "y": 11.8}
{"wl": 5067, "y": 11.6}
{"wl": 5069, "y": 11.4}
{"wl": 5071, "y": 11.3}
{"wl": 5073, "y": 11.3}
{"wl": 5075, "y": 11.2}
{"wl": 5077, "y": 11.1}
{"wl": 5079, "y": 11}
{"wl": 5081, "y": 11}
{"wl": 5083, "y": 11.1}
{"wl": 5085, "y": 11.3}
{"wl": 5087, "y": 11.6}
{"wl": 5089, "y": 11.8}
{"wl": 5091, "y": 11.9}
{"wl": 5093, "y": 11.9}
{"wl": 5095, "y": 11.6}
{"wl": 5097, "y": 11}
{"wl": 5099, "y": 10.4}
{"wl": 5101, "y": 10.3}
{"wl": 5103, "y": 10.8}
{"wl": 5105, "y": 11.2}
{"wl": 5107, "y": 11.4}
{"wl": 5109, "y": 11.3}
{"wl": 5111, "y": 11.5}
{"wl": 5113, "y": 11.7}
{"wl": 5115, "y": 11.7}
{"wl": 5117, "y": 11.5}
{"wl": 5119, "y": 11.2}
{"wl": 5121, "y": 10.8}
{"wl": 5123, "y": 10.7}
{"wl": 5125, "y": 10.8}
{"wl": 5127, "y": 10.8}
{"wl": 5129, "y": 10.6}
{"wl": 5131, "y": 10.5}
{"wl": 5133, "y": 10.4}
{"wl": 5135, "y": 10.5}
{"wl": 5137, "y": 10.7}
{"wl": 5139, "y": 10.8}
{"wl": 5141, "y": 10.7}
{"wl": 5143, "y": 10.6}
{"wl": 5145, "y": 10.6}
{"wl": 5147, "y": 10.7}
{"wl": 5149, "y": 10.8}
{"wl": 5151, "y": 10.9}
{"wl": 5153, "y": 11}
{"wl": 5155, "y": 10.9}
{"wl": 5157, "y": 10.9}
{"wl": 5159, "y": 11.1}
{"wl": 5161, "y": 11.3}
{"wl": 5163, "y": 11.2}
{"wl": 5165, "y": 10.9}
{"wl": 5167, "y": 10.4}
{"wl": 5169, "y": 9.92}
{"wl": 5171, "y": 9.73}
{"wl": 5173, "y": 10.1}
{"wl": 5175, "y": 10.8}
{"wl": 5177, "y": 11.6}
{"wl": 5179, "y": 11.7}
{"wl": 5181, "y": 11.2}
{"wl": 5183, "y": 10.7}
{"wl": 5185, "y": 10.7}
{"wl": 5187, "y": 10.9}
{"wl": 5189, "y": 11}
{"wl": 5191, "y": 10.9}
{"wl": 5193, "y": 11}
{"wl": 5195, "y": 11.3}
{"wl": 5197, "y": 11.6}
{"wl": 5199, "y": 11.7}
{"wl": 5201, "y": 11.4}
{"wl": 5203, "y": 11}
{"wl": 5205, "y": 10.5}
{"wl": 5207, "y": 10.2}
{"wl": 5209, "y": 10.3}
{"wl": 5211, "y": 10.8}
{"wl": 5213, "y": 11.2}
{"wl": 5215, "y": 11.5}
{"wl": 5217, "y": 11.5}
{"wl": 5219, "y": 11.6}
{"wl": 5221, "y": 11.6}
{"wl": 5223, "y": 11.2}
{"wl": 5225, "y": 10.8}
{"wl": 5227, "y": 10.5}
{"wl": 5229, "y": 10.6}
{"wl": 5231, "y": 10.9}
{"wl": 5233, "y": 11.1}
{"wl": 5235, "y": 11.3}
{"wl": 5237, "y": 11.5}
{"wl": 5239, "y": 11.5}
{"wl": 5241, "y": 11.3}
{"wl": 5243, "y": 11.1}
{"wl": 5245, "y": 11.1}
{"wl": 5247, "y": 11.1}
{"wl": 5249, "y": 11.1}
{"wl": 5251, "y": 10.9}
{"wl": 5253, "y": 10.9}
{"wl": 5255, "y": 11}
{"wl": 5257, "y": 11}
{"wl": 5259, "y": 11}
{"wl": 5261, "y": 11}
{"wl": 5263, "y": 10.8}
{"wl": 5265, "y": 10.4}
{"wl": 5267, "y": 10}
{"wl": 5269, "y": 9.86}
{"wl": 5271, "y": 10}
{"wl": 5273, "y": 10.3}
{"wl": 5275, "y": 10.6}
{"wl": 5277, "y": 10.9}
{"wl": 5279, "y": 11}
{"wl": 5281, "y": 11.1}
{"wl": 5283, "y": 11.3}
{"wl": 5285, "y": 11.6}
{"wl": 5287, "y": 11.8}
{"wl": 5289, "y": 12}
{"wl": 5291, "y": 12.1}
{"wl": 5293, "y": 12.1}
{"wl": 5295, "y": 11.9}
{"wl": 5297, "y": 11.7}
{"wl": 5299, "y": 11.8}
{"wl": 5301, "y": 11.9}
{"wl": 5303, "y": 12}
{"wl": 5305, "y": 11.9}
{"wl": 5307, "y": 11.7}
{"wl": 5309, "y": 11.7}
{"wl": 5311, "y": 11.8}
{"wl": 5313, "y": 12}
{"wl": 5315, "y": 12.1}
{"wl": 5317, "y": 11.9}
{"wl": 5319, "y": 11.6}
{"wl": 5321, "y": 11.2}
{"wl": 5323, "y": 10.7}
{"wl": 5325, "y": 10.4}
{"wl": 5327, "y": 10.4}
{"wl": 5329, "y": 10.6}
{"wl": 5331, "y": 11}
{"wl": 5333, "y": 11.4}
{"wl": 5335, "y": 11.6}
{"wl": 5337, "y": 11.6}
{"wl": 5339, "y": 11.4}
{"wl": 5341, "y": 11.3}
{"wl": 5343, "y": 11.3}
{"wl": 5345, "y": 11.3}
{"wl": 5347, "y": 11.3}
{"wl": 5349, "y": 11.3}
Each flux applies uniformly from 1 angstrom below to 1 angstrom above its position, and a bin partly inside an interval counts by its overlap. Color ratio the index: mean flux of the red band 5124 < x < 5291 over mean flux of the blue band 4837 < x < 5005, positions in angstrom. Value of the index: 0.91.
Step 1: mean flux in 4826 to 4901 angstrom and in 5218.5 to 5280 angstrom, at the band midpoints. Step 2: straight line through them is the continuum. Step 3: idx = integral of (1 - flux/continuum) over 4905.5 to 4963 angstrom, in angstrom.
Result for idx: -3.1 angstrom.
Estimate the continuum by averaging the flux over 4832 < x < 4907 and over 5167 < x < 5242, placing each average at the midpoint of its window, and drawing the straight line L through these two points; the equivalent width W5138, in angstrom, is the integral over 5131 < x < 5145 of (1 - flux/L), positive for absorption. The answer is 0.7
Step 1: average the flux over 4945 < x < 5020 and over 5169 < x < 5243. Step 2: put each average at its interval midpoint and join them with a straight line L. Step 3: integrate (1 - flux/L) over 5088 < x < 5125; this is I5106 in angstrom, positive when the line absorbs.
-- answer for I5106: 0.8 angstrom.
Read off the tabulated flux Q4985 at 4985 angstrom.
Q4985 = 11.2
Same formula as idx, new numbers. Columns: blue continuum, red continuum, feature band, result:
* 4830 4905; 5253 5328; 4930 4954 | -1.51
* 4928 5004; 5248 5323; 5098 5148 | 3.40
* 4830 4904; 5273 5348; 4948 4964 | -1.11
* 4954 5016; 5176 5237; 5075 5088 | 0.47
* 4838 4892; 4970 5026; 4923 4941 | -0.11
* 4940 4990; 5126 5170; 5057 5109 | -0.86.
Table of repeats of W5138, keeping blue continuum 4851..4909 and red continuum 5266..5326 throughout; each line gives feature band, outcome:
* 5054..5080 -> 0.3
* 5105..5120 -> 0.3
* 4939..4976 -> -1.0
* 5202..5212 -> 0.8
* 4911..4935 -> 0.7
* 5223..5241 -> 0.7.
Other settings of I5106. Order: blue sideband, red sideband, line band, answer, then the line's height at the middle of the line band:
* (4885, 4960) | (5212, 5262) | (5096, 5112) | 0.83 angstrom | 11.6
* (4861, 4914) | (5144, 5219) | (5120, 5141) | 0.87 angstrom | 11.1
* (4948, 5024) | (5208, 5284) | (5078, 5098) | 0.31 angstrom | 11.6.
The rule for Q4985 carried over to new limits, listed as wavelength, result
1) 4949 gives 13.3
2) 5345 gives 11.3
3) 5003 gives 12.7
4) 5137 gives 10.7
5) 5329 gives 10.6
